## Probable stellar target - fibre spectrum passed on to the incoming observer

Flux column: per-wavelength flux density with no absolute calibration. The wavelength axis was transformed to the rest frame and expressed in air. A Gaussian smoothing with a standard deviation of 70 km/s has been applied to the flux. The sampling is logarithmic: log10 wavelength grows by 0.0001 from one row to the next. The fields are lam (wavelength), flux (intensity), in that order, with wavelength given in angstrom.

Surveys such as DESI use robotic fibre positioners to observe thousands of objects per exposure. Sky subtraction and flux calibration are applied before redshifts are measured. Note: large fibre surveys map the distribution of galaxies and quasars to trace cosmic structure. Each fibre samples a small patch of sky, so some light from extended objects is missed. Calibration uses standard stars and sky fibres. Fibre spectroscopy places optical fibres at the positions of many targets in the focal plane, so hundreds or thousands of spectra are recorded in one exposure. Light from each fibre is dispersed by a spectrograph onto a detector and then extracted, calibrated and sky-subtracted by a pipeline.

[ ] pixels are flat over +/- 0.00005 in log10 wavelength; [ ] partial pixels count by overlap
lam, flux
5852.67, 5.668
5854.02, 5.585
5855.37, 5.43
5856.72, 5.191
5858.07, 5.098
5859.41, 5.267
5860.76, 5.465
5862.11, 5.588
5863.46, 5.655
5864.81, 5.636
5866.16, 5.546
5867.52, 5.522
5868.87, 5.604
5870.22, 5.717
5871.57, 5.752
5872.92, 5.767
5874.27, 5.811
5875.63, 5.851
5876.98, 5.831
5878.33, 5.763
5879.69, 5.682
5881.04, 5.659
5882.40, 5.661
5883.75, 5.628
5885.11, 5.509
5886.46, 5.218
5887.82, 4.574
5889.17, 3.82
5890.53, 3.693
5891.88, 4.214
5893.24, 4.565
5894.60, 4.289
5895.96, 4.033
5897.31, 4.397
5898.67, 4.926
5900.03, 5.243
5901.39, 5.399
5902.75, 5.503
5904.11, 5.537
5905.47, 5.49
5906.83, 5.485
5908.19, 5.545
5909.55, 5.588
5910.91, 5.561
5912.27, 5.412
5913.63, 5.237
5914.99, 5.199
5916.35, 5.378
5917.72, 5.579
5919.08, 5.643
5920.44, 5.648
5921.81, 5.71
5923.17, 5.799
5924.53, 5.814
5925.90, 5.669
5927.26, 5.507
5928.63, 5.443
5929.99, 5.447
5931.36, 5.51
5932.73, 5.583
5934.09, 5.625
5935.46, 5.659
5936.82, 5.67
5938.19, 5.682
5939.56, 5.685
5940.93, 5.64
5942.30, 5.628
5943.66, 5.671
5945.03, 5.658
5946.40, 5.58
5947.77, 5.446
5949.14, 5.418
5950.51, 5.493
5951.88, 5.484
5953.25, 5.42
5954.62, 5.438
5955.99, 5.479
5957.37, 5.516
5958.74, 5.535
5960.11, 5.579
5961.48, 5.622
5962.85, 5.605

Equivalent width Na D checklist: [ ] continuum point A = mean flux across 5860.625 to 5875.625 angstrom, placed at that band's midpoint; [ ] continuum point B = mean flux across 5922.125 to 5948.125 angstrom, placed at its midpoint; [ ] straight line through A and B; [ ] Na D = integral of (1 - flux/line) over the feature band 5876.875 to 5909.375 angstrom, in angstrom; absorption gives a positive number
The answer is 3.3 angstrom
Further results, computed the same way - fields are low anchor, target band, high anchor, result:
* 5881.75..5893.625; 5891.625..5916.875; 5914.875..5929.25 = 0.3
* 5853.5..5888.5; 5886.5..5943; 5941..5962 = 2.7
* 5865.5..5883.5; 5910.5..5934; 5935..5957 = 0.3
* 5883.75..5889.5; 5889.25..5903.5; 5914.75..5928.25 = 1.5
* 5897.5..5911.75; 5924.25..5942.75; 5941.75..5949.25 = -0.3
